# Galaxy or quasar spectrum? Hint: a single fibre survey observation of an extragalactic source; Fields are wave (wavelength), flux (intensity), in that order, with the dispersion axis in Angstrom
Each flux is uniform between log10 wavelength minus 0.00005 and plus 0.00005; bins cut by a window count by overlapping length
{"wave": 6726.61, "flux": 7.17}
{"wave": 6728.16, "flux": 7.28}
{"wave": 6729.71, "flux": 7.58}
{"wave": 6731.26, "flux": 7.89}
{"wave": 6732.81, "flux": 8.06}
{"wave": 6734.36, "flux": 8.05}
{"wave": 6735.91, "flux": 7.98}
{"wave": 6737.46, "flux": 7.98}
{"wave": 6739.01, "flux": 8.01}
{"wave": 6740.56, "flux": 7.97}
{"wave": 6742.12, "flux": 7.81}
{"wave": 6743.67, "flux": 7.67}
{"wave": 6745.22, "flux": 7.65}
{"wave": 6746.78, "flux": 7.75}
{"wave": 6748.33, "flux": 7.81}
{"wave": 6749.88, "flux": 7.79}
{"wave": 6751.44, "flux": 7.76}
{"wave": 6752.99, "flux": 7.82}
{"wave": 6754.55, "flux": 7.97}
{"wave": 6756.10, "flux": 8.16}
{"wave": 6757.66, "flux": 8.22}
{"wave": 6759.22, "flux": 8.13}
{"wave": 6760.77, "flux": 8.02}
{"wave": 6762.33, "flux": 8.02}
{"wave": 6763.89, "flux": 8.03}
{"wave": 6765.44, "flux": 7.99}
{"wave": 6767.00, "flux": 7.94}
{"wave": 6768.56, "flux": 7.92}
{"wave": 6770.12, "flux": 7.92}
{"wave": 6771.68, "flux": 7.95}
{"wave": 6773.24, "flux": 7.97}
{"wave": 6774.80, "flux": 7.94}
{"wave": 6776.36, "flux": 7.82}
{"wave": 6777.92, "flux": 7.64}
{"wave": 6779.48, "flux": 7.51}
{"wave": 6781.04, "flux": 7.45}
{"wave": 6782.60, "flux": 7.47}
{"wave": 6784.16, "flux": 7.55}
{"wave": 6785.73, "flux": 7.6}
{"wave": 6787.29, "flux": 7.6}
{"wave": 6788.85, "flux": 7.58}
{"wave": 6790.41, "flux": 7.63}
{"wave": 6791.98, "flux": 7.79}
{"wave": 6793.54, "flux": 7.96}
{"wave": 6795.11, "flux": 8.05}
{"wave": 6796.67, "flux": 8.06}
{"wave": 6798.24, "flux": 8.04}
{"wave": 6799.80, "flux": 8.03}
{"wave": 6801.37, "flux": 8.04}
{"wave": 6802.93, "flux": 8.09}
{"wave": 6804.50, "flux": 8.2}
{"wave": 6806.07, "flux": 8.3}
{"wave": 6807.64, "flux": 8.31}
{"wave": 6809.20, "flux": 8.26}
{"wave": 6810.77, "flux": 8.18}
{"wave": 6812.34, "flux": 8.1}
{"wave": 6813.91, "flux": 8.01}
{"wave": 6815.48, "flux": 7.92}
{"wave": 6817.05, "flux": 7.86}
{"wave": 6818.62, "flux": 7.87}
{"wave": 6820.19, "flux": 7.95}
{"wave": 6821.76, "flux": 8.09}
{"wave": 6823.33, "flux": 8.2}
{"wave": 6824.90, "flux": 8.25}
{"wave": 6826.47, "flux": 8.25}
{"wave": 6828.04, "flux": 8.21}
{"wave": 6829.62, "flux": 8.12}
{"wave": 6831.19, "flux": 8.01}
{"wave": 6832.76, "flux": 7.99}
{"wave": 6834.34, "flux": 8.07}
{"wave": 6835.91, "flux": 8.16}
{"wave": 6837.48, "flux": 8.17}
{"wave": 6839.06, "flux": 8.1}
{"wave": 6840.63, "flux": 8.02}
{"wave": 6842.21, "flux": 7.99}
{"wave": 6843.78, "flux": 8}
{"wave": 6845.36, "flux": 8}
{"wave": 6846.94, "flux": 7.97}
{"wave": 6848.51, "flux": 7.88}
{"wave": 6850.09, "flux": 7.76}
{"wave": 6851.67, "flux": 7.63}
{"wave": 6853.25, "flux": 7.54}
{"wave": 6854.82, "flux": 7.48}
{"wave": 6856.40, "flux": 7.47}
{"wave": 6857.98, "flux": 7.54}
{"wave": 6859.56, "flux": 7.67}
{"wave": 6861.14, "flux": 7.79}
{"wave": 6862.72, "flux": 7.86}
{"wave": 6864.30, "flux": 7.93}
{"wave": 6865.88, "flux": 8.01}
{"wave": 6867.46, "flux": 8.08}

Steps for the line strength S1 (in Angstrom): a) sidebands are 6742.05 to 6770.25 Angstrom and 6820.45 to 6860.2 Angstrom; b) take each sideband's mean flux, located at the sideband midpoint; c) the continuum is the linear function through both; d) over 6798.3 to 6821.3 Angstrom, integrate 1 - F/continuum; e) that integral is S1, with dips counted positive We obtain -0.4 Angstrom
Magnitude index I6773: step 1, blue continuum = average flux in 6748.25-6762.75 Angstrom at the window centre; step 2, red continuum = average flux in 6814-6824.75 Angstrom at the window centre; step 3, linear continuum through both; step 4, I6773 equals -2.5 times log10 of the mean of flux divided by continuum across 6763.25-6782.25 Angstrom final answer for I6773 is 0.02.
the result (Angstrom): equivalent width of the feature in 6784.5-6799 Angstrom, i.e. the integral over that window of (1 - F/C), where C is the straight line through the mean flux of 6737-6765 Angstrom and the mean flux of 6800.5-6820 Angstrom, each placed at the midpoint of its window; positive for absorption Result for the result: 0.42 Angstrom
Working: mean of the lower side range 7.92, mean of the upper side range 8.09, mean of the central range 7.8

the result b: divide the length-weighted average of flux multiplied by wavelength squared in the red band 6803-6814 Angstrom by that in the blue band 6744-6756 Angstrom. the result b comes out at 1.07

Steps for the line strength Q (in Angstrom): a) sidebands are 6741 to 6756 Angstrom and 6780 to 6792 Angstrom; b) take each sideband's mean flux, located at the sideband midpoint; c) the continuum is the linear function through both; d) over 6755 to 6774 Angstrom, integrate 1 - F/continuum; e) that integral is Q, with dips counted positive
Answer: -0.79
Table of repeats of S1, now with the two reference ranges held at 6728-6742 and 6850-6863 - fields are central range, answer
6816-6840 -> -1.2 Angstrom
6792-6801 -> -0.3 Angstrom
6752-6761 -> -0.2 Angstrom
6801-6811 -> -0.6 Angstrom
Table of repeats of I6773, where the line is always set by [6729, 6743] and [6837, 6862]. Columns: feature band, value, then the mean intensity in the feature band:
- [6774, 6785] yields 0.04 mag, 7.62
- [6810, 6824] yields -0.02 mag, 8.02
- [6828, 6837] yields -0.04 mag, 8.09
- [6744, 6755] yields 0.02 mag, 7.78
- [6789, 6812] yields -0.03 mag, 8.05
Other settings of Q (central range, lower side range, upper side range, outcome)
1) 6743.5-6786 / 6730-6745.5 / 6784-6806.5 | 0.3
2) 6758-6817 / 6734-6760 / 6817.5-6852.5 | 0.3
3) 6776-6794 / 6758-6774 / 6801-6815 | 1.0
